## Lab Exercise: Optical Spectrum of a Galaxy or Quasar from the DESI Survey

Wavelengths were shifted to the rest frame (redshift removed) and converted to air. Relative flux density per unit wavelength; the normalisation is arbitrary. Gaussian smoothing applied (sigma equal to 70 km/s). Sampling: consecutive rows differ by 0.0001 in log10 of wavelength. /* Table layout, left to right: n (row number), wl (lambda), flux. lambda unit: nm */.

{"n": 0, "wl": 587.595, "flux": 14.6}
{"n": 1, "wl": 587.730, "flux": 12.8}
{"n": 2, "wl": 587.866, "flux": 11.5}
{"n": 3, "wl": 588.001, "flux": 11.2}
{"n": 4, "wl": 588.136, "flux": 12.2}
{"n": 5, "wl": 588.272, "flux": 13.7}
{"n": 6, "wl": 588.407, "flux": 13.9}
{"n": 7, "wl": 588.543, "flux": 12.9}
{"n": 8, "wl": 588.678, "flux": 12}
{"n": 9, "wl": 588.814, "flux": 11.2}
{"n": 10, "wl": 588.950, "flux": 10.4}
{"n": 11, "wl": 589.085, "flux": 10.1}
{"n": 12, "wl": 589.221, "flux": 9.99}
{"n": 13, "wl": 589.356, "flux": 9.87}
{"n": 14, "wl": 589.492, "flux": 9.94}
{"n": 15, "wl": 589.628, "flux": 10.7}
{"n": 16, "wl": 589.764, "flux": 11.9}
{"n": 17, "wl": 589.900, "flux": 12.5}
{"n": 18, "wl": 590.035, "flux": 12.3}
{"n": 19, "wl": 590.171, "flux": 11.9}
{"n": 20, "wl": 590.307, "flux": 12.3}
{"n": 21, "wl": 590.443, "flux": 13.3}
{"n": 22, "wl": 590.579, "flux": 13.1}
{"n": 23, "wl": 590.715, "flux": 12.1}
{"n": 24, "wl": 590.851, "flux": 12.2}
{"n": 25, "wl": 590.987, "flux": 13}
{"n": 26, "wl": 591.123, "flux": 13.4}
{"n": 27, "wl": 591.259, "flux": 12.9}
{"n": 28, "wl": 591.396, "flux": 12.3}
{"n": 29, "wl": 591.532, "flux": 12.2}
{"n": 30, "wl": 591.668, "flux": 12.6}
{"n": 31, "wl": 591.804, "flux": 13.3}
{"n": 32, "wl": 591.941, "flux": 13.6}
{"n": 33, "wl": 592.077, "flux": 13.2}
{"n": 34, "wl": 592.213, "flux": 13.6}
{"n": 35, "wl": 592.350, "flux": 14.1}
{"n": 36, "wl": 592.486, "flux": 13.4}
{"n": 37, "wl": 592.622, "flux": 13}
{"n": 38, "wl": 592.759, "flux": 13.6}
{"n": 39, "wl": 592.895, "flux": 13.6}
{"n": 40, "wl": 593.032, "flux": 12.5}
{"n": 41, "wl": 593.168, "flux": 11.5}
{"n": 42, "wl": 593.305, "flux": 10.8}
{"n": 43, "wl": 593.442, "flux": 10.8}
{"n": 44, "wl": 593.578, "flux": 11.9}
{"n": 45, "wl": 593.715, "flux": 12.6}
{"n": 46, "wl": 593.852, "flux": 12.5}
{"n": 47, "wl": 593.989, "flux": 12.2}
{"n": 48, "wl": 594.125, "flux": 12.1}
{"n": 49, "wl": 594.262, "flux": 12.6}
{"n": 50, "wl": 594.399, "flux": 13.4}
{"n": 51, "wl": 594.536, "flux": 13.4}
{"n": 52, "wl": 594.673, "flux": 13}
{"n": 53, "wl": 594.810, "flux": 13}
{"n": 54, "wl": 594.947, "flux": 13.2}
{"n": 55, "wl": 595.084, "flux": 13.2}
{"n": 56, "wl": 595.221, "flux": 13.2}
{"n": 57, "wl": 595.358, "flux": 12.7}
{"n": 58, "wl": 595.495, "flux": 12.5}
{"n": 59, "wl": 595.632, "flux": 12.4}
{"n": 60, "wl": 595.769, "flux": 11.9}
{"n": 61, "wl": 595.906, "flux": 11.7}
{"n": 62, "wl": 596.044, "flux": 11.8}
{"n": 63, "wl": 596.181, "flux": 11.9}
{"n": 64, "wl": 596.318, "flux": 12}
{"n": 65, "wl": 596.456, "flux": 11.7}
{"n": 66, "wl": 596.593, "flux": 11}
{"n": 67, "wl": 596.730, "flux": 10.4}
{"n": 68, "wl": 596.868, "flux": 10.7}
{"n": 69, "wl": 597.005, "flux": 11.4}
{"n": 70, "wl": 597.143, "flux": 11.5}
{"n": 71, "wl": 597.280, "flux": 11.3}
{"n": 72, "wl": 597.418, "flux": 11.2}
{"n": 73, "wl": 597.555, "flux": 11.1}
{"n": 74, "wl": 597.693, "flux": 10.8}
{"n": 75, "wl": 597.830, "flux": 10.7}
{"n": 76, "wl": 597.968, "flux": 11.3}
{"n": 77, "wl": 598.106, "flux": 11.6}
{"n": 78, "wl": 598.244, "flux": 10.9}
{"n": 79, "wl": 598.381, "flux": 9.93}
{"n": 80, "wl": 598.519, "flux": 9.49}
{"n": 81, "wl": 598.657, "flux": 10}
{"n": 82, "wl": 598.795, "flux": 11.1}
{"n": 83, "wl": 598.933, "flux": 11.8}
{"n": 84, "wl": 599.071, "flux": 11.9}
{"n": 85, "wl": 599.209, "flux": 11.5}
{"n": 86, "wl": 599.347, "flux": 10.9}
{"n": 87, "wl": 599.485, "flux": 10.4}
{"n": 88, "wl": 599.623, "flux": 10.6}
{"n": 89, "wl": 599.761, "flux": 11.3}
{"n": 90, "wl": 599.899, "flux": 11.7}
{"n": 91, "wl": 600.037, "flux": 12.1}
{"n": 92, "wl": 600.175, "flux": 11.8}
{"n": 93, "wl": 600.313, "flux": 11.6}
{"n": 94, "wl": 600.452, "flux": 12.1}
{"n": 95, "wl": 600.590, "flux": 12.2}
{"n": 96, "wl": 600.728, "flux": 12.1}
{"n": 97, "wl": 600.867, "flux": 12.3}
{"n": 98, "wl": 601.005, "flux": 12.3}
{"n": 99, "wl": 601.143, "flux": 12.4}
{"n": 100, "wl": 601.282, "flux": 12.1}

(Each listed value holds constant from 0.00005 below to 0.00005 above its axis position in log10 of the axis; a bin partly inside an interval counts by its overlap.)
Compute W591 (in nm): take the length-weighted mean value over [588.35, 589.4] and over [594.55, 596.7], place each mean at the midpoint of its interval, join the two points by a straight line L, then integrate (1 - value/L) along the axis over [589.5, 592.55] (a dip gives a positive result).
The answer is -0.270 nm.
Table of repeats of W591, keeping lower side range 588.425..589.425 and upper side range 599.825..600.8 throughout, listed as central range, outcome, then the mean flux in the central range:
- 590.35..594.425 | -0.49 nm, 12.7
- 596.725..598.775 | 0.16 nm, 10.8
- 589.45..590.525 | -0.07 nm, 11.9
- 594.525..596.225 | -0.15 nm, 12.6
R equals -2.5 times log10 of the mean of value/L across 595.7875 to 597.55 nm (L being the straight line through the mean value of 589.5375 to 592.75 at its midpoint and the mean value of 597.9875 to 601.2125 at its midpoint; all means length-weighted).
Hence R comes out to 0.04 mag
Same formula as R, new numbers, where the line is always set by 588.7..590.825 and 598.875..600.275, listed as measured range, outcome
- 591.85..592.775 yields -0.18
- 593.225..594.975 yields -0.09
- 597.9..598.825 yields 0.08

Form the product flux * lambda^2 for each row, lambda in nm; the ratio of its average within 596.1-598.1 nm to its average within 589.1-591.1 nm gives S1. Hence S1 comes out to 1.0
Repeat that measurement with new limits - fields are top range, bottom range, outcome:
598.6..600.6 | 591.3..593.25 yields 0.90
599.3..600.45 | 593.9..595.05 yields 0.90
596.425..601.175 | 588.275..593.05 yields 0.94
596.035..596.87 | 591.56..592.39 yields 0.87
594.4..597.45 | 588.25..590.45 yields 1.06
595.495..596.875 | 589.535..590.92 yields 0.97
